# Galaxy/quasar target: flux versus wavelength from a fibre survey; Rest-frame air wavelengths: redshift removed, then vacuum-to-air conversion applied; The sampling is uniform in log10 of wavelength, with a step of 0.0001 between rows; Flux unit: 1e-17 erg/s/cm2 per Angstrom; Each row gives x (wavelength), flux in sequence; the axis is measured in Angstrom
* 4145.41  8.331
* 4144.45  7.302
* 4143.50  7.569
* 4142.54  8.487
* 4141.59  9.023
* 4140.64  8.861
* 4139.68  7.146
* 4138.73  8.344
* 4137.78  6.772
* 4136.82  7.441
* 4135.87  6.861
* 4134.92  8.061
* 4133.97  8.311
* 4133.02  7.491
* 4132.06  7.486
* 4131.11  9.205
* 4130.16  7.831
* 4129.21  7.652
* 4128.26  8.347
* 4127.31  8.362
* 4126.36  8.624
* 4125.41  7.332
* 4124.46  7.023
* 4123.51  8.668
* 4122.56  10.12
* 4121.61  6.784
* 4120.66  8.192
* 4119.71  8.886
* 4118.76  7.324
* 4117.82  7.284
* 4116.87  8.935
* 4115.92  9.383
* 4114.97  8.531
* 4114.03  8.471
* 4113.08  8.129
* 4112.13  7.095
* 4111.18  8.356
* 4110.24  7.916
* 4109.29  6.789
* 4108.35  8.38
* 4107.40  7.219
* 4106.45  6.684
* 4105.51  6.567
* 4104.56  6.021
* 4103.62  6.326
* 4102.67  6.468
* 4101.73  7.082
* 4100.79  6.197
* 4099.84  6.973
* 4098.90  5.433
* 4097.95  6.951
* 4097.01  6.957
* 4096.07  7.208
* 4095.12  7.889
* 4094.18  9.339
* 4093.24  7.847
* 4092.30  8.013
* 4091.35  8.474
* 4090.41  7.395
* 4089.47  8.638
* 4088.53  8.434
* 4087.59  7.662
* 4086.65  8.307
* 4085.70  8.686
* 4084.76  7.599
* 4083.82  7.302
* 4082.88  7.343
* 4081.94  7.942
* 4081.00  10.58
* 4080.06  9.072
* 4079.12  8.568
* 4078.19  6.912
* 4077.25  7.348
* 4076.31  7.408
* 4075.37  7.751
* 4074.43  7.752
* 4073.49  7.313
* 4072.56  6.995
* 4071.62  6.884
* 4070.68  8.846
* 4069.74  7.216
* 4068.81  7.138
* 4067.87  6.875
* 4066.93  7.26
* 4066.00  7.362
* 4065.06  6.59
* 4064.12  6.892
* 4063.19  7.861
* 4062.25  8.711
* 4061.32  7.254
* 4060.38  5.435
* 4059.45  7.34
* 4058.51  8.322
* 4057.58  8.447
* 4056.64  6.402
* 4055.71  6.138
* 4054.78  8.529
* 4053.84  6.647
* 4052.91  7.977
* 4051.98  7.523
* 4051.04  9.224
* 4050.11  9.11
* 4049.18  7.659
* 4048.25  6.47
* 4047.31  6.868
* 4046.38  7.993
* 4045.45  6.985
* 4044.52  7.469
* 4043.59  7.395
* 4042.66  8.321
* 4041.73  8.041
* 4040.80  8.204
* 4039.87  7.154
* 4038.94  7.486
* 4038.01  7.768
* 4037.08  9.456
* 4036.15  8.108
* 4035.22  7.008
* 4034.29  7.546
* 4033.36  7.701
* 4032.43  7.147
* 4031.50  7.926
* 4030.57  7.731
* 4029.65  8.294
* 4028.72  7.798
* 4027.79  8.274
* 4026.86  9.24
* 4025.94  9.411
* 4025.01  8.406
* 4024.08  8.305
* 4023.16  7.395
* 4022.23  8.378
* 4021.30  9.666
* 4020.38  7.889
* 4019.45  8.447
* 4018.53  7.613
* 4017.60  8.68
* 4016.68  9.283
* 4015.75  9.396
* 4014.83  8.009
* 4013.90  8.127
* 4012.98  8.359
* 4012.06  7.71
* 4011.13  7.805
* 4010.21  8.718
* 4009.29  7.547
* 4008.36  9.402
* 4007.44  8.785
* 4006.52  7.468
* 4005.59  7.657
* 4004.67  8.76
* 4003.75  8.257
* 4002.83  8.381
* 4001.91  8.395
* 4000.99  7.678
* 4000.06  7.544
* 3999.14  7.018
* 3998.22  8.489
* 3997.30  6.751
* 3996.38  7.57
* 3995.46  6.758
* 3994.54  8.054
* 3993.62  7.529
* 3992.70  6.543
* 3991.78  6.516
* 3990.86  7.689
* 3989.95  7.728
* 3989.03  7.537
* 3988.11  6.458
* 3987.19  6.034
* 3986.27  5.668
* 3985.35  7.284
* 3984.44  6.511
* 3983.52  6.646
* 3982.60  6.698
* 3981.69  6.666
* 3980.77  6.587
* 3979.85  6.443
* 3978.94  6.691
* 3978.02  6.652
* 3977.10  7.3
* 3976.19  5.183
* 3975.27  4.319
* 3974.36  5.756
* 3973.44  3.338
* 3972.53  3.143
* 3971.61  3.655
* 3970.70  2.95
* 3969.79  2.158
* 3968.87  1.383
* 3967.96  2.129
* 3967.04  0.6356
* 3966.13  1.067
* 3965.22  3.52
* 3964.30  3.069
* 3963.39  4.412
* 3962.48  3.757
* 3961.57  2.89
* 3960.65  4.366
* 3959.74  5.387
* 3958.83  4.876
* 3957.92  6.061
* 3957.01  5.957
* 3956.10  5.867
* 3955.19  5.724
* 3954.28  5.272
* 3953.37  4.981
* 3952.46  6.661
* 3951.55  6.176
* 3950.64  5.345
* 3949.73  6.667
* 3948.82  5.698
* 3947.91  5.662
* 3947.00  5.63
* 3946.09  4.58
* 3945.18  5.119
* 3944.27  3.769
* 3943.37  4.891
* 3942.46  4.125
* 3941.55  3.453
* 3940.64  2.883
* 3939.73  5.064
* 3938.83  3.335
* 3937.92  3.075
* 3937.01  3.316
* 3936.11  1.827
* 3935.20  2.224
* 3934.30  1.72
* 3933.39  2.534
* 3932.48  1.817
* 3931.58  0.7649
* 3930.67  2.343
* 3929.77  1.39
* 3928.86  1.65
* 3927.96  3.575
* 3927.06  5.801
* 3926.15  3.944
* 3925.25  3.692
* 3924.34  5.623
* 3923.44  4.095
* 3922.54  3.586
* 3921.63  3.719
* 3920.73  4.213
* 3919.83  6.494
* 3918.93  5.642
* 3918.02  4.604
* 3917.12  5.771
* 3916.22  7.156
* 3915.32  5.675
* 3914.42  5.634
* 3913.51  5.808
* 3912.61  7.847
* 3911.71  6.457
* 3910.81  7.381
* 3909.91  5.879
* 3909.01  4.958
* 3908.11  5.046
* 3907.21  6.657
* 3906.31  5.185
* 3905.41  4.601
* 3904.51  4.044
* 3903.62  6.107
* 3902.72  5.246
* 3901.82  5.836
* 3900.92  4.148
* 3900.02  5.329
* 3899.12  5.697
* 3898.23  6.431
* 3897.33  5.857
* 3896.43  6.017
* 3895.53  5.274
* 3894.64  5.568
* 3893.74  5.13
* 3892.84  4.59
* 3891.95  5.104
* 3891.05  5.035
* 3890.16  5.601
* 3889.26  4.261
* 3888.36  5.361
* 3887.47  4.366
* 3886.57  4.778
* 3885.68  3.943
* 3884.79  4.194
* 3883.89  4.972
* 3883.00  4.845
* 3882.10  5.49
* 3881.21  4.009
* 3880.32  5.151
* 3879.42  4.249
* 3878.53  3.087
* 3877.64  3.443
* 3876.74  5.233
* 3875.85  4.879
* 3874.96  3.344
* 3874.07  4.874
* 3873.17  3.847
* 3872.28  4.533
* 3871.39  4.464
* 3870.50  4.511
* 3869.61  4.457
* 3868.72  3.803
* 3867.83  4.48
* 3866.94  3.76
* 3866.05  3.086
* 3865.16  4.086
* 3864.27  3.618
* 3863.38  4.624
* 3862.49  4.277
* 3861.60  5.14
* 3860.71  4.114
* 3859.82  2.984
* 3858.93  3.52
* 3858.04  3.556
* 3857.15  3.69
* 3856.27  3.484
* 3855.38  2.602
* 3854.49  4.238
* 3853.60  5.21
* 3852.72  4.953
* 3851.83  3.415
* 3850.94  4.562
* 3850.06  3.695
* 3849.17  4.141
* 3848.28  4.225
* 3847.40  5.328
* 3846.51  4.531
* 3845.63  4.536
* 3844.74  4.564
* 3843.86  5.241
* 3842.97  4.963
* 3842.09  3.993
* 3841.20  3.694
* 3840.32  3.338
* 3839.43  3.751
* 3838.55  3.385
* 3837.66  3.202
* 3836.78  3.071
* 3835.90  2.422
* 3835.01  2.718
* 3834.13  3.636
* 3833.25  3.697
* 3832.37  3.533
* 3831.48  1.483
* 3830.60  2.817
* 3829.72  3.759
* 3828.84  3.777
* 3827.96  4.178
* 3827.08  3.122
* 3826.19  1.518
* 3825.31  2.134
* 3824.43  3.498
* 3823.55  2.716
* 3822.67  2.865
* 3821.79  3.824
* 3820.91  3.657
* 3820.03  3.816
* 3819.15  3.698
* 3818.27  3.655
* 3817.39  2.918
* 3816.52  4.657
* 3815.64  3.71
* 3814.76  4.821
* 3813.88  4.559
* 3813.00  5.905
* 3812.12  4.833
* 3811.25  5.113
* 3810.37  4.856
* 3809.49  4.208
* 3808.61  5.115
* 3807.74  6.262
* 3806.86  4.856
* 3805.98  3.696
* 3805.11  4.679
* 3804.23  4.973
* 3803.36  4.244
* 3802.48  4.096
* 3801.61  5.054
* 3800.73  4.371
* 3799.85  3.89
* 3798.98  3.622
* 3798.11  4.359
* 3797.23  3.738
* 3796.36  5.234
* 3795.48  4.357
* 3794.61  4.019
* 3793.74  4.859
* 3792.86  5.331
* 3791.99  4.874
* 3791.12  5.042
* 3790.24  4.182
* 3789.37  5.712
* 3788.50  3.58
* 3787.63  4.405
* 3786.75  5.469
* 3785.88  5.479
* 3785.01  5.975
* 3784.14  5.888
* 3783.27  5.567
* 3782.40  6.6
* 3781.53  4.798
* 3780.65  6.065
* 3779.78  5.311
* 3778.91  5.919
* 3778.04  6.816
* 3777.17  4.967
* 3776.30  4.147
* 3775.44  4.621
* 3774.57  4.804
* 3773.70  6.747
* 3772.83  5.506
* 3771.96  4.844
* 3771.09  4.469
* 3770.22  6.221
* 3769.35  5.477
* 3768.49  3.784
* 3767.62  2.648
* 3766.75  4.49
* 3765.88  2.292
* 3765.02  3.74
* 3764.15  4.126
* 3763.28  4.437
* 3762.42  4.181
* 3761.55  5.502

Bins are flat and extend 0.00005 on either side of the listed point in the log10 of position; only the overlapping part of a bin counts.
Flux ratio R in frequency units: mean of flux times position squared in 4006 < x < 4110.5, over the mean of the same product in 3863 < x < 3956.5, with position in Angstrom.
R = 1.8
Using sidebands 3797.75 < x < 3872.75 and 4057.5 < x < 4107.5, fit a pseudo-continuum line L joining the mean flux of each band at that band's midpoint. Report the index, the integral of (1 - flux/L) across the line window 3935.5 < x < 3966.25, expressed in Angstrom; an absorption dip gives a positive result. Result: 5.8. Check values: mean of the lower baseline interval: 3.98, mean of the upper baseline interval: 7.5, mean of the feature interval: 4.57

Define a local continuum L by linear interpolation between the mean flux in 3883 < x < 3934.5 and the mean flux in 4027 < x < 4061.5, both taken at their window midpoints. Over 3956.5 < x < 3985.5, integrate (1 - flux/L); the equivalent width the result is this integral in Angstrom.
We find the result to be 7.4 Angstrom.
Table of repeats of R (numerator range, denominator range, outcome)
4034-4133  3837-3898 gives 1.97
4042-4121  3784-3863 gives 2.11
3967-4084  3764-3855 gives 1.89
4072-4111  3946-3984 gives 1.67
